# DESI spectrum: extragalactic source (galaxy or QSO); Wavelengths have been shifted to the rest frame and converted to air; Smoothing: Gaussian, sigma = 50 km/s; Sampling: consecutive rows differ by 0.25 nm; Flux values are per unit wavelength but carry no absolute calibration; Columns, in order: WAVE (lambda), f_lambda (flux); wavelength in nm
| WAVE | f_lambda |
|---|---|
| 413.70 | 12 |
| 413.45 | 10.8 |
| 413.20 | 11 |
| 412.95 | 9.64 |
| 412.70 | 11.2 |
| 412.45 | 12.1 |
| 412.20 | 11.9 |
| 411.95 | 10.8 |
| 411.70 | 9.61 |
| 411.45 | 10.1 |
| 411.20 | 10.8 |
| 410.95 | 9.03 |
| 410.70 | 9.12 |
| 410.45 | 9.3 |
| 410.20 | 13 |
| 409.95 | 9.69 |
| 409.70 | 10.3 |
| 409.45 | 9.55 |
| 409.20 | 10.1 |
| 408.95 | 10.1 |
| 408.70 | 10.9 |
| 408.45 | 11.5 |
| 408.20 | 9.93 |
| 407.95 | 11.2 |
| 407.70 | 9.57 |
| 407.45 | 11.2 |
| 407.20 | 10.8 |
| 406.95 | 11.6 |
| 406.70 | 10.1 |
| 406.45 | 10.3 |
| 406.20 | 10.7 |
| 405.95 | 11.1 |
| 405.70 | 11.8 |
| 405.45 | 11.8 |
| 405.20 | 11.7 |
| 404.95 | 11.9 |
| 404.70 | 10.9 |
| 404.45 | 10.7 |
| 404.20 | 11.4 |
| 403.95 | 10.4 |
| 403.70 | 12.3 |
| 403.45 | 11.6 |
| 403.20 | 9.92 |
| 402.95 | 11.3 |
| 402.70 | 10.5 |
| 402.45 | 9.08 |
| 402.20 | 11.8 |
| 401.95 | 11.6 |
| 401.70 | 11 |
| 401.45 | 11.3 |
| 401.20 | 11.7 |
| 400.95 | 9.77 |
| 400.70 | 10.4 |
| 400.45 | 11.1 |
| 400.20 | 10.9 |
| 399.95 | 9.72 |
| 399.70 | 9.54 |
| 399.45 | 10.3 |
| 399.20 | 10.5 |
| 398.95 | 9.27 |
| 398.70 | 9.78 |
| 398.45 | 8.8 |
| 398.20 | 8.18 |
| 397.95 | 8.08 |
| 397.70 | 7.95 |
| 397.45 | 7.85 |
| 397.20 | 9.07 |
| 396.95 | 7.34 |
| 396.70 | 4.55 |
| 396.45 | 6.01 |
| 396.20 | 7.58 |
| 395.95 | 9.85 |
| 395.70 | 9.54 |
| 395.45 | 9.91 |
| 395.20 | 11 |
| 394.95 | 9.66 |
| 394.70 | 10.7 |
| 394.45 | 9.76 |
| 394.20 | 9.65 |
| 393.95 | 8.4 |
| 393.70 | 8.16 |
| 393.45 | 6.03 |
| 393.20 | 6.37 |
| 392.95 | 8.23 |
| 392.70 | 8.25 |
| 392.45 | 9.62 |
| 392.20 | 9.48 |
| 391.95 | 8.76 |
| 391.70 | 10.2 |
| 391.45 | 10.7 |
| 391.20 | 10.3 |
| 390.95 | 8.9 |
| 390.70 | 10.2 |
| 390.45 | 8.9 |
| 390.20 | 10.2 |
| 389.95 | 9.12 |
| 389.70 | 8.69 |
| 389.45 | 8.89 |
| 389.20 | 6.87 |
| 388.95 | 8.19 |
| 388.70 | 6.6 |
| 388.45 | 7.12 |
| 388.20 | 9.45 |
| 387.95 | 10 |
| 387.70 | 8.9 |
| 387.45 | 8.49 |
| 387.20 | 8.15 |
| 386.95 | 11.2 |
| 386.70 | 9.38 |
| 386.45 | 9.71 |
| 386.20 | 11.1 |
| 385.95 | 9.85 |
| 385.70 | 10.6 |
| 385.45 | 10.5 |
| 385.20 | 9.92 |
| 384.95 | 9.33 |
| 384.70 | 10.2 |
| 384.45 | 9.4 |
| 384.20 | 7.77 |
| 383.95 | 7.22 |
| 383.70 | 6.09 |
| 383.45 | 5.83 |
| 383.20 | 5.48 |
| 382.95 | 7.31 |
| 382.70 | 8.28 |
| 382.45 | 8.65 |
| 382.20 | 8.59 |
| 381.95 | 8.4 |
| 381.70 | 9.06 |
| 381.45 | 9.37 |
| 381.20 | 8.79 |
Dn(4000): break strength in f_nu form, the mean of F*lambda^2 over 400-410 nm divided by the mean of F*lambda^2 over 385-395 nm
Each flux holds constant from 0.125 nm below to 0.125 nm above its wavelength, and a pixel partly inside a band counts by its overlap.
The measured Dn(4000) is 1.3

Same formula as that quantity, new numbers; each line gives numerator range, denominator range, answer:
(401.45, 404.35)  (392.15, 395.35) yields 1.30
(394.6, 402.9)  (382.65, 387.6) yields 1.16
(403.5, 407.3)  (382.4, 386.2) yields 1.46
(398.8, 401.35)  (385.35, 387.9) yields 1.13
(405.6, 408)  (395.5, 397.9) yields 1.45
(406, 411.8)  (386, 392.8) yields 1.25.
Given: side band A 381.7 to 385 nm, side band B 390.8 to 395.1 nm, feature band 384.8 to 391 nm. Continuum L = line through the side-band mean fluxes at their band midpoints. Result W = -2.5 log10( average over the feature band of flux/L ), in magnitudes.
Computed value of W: -0.10 mag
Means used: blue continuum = 7.9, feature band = 9.22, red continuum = 9.03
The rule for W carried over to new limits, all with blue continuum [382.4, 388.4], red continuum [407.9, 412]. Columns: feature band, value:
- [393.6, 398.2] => 0.10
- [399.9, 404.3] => -0.11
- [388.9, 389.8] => 0.12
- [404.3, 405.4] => -0.14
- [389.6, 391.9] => -0.06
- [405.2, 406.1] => -0.16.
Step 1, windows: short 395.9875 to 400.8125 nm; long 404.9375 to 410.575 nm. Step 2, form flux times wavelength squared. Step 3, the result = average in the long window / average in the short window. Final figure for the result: 1.3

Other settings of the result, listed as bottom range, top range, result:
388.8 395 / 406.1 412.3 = 1.27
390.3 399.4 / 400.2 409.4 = 1.30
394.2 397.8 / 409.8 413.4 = 1.31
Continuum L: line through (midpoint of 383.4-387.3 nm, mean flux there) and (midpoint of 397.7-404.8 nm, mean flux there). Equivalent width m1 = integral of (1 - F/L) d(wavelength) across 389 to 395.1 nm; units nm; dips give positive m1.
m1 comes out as 0.441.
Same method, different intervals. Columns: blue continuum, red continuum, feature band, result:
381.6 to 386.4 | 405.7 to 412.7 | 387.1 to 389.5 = 0.19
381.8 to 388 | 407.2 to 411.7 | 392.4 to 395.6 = 0.16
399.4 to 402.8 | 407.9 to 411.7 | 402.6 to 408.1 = -0.31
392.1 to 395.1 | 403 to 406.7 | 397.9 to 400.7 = 0.06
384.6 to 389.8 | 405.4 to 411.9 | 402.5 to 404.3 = -0.14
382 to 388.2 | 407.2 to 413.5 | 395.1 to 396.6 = 0.10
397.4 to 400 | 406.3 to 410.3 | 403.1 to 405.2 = -0.26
